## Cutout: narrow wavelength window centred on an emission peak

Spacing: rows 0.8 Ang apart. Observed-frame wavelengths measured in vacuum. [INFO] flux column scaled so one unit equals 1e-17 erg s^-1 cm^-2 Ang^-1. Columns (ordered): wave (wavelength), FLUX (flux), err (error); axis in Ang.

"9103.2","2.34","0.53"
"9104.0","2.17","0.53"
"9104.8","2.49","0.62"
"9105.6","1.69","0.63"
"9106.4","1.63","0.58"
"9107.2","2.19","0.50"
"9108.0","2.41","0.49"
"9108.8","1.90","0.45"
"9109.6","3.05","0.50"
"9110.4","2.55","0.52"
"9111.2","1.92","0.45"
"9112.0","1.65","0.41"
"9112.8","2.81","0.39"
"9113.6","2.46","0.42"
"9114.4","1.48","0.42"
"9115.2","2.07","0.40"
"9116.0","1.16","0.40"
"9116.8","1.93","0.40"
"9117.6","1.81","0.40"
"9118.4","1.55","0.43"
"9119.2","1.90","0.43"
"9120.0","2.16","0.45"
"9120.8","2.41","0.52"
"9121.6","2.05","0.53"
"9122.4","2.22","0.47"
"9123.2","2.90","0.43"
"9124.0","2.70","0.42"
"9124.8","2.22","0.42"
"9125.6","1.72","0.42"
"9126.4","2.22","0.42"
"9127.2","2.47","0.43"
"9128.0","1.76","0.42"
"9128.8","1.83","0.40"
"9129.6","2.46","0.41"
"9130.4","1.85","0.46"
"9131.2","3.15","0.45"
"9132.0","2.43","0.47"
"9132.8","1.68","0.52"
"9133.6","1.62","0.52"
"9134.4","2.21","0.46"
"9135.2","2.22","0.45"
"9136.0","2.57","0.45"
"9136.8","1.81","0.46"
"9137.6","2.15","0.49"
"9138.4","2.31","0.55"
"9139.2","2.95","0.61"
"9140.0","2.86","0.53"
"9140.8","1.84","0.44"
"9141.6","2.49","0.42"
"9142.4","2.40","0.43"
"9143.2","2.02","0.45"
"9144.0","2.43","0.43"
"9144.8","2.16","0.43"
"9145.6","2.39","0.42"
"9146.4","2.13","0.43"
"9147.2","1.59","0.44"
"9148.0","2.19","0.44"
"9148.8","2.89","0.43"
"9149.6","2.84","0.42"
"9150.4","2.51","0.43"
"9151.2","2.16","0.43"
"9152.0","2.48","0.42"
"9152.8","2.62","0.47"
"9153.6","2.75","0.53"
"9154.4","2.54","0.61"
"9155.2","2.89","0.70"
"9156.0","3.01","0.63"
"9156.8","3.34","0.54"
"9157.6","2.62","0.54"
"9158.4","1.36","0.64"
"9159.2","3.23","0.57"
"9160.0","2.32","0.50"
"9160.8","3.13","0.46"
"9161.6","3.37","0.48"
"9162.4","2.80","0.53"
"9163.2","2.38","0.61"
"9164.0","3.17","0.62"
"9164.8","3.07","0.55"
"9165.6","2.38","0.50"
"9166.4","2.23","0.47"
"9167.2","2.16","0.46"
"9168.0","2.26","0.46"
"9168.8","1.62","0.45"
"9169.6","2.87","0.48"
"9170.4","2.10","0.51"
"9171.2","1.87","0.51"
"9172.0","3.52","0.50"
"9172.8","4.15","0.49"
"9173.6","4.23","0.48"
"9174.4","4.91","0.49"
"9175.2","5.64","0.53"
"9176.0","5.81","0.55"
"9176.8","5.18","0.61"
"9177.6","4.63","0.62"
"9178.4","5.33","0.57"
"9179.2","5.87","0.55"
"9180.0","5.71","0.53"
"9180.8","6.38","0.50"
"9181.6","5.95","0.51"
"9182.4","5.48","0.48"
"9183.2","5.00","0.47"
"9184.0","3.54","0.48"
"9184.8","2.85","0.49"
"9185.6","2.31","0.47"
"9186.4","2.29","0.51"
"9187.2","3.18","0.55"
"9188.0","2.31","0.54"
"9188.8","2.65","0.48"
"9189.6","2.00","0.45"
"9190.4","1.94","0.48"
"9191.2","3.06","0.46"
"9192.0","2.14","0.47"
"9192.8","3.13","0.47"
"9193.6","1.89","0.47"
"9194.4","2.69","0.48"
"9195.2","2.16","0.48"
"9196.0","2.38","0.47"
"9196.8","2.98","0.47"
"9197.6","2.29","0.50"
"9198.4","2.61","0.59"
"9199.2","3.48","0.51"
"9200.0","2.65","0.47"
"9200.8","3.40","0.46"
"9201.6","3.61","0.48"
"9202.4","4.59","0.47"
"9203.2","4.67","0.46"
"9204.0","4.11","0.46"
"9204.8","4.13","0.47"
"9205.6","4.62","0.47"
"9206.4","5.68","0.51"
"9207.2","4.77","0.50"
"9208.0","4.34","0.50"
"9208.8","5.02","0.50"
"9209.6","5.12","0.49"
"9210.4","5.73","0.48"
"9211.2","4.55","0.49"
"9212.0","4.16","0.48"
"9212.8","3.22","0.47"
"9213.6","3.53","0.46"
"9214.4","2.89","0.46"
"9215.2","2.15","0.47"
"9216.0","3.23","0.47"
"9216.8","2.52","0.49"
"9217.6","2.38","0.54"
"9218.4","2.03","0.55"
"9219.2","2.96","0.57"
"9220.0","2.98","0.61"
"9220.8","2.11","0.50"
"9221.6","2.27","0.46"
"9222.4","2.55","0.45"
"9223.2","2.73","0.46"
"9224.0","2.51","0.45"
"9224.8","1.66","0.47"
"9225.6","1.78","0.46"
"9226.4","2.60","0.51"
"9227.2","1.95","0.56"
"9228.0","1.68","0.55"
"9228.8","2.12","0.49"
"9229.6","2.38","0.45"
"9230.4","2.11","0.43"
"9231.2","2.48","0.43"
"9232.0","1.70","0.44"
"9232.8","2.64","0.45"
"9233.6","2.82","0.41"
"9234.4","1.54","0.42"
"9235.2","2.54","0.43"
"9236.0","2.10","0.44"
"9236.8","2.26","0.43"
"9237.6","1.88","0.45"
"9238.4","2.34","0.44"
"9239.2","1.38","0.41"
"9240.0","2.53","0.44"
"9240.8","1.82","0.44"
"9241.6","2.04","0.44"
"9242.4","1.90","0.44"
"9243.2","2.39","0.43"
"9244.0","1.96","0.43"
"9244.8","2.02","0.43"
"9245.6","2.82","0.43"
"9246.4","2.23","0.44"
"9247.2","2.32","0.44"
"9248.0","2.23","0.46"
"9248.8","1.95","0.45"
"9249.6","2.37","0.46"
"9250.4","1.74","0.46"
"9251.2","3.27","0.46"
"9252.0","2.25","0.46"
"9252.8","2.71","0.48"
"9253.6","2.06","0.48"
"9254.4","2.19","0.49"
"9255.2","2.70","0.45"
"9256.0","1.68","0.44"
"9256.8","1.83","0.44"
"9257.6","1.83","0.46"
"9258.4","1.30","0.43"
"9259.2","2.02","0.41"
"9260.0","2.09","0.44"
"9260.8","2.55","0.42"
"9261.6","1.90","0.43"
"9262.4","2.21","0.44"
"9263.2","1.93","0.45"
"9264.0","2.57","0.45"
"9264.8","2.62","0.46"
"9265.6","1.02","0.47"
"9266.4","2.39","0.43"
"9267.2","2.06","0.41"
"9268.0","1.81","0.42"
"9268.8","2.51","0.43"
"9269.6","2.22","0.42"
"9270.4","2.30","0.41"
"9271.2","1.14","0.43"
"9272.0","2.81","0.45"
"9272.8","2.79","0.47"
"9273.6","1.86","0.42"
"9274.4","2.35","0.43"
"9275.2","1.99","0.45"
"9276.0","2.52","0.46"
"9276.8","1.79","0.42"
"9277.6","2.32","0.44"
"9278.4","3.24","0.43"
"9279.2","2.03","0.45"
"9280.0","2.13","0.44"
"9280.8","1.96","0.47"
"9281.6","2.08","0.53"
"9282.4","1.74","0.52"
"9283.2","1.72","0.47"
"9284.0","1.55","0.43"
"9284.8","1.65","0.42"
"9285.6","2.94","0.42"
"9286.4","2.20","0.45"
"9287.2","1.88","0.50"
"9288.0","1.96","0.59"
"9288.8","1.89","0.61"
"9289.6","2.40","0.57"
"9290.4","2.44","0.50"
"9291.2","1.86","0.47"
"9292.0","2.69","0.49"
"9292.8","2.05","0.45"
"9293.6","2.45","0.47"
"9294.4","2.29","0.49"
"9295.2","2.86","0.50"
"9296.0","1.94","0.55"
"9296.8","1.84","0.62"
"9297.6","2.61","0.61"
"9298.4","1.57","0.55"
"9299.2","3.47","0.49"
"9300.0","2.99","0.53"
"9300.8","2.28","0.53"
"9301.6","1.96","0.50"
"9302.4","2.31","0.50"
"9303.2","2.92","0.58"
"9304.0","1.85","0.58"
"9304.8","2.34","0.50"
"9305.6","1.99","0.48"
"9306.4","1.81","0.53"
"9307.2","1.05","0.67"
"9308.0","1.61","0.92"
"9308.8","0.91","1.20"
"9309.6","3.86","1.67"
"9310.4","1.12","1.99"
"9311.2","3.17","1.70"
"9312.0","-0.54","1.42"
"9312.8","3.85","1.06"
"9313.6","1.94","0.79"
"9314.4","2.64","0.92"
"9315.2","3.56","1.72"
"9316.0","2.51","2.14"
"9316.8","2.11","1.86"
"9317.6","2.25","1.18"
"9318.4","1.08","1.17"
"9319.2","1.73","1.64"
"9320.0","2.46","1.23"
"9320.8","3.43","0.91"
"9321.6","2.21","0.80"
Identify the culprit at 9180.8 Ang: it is H-alpha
